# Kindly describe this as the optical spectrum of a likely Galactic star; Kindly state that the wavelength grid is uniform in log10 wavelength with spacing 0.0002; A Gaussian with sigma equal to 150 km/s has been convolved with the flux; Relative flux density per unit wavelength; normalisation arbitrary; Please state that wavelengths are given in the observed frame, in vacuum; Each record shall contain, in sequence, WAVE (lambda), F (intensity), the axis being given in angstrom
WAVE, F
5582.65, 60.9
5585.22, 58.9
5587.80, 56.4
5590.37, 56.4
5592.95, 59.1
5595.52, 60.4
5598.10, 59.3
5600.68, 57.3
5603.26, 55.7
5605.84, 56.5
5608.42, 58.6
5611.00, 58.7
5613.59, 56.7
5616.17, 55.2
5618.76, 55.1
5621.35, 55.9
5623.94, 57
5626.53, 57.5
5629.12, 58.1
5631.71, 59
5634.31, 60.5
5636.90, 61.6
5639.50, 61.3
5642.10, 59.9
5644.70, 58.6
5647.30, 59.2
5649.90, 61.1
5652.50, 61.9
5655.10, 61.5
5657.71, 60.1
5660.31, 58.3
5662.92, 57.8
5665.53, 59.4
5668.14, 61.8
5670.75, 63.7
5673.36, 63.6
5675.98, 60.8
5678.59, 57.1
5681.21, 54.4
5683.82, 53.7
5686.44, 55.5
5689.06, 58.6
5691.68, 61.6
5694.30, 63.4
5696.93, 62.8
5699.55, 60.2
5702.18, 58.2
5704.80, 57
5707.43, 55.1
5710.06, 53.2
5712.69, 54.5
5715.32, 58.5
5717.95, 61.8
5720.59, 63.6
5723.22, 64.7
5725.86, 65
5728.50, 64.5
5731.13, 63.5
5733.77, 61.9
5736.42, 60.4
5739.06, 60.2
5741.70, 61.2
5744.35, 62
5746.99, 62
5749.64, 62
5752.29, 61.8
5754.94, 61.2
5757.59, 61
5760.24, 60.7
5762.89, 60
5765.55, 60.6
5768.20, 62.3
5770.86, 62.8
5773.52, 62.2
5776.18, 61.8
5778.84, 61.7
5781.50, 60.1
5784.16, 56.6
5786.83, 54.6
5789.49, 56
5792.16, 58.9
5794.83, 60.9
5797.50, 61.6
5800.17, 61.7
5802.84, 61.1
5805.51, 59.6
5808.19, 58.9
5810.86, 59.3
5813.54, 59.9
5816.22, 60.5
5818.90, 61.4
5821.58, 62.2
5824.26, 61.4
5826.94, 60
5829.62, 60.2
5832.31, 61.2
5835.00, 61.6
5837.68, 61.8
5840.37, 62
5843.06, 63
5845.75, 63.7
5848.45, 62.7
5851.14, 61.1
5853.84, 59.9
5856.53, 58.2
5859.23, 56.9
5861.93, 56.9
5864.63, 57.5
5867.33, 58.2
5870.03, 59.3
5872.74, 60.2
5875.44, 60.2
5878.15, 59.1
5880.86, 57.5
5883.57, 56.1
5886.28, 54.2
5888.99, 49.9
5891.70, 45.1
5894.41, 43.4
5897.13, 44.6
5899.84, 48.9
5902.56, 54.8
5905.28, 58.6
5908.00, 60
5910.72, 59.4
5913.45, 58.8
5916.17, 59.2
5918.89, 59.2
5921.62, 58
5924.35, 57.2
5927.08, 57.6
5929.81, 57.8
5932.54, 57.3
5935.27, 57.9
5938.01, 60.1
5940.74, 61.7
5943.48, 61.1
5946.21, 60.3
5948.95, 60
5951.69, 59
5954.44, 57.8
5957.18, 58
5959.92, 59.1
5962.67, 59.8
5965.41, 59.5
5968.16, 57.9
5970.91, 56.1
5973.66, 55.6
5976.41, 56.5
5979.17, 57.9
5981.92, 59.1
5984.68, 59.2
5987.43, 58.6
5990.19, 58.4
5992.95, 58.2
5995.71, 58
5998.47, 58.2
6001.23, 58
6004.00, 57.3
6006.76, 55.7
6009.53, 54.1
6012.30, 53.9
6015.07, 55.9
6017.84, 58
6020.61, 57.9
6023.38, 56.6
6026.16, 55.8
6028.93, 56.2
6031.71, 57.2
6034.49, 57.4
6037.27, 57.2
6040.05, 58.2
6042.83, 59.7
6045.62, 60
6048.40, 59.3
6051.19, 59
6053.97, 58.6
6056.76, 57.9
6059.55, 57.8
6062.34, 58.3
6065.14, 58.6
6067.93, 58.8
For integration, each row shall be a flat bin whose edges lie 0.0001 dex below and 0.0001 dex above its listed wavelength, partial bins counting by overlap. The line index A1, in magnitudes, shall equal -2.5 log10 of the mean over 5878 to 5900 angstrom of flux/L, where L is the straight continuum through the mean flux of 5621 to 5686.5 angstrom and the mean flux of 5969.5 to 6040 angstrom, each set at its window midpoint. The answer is 0.14 mag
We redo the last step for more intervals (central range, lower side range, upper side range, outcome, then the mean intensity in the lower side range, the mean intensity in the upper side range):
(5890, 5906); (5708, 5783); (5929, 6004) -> 0.21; 61.2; 58.5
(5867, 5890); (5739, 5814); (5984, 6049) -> 0.04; 60.4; 57.4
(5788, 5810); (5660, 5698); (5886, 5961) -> -0.03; 59.5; 56.4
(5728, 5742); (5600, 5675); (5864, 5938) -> -0.07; 59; 56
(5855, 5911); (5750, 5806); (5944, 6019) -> 0.07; 60.4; 57.8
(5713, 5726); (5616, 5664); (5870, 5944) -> -0.07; 59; 56.2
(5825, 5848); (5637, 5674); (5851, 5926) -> -0.08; 60.6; 56.1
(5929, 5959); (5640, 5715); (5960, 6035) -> -0.03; 59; 57.3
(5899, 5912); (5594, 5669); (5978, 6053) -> 0.03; 58.7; 57.6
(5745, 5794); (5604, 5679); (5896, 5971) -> -0.03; 59.2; 57.9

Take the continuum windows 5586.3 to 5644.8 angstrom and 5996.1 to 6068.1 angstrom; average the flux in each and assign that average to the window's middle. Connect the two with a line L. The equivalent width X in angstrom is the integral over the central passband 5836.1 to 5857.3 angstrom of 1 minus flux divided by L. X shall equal -1.4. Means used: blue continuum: 58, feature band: 61.7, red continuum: 57.5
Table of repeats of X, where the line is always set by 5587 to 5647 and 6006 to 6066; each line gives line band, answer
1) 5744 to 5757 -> -0.87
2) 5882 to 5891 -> 0.74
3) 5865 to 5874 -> -0.21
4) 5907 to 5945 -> -0.89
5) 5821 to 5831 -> -0.54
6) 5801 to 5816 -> -0.55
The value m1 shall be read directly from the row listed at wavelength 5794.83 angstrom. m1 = 60.9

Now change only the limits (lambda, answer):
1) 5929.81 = 57.8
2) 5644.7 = 58.6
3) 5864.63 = 57.5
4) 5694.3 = 63.4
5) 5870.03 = 59.3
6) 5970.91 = 56.1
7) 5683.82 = 53.7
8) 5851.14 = 61.1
